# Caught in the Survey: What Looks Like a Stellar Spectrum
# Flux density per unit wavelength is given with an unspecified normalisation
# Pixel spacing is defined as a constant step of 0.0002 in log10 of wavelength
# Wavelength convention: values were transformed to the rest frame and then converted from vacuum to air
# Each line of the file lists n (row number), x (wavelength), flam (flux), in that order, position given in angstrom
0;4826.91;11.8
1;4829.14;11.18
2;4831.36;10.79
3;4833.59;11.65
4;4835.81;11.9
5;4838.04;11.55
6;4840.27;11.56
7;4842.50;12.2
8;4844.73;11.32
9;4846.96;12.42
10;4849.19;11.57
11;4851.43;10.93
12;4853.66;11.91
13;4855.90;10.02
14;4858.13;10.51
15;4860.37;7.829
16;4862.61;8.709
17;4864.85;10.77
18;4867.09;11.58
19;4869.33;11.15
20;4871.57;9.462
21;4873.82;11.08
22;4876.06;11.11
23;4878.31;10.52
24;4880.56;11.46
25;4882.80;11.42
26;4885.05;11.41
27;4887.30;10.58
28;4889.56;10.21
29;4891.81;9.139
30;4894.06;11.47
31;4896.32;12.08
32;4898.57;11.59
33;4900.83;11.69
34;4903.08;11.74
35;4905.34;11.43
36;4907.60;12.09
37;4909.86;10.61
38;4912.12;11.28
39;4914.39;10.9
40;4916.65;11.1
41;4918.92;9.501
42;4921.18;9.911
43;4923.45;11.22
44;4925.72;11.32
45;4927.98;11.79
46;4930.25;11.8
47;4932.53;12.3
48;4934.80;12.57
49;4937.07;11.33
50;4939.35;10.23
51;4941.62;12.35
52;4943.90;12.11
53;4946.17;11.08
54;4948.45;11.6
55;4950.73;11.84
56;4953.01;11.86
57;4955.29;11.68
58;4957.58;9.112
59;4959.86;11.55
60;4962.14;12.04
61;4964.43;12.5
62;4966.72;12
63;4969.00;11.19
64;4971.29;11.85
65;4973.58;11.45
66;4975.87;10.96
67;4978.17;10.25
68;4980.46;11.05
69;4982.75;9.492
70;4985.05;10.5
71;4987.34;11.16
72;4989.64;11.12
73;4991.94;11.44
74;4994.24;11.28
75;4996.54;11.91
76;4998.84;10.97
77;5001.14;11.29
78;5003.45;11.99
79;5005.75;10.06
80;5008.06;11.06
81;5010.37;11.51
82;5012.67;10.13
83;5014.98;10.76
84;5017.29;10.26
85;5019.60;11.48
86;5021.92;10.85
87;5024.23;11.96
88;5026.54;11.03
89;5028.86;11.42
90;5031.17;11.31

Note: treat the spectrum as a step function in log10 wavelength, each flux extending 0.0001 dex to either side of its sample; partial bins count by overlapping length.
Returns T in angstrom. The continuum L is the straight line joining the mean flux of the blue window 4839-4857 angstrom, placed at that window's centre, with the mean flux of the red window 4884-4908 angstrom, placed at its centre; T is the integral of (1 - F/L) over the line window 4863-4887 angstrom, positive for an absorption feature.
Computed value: 0.87 angstrom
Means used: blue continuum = 11.5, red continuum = 11.2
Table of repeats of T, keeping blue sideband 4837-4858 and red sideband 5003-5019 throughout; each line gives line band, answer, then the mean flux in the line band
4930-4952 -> -1.3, 11.7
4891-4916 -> -0.2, 11.3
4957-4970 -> -0.6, 11.5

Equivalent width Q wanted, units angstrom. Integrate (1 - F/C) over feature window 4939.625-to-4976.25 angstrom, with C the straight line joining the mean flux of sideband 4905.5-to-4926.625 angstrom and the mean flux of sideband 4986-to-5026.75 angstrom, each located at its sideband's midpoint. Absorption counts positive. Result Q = -1.83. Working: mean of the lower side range 10.9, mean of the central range 11.6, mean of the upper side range 11.1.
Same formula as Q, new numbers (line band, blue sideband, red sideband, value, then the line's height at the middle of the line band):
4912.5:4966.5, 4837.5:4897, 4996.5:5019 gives -2.3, 10.9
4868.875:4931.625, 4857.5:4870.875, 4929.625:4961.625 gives -2.0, 10.7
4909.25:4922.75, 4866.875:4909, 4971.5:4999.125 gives 0.6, 11.1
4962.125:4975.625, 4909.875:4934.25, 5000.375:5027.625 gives -0.8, 11.1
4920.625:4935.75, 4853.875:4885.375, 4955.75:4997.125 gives -1.0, 10.9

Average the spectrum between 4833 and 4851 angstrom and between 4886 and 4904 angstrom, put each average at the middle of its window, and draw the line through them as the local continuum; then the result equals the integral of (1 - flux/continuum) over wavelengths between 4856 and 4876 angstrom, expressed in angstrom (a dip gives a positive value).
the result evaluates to 2.2 angstrom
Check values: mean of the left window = 11.7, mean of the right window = 11.1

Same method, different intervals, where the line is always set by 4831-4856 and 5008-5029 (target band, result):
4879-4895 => 0.9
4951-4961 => 0.1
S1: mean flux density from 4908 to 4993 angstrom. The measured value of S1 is 11.3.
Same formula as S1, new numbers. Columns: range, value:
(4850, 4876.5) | 10.4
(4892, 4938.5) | 11.3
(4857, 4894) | 10.5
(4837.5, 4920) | 11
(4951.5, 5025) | 11.1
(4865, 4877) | 10.9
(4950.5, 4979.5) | 11.4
